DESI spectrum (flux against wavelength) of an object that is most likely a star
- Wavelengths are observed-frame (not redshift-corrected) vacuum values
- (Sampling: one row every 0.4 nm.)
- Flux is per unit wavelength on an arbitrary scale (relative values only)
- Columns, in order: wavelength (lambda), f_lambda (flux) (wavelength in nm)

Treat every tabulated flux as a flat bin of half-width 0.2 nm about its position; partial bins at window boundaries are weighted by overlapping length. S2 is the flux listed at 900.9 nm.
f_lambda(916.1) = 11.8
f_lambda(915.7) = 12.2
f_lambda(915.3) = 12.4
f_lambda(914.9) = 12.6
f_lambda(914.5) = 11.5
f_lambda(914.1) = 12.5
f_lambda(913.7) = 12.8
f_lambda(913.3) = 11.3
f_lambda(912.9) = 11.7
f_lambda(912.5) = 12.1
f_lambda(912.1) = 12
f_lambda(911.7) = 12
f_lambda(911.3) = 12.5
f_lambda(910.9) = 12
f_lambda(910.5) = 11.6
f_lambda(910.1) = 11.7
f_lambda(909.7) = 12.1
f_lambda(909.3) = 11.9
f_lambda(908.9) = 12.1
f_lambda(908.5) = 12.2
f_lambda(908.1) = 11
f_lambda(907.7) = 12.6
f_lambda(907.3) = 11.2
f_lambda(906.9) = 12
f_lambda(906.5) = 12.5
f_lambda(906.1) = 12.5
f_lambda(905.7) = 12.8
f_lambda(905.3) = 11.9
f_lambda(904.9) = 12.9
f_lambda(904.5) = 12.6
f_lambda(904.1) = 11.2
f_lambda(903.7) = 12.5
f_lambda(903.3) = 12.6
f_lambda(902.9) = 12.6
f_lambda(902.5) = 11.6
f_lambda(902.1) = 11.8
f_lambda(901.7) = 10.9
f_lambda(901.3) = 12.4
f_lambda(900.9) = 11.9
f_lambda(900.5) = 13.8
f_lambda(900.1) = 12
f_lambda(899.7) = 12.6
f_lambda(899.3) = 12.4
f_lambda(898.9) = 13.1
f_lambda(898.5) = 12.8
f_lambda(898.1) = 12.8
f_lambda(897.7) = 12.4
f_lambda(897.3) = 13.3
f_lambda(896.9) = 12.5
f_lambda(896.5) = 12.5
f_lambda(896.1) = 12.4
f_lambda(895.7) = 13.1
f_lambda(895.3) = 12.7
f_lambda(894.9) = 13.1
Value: 11.9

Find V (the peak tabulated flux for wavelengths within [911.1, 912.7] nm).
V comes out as 12.5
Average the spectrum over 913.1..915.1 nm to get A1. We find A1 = 12.1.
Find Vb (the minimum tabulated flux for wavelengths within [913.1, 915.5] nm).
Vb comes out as 11.3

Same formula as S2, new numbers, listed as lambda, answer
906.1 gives 12.5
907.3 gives 11.2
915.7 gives 12.2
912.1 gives 12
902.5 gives 11.6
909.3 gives 11.9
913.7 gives 12.8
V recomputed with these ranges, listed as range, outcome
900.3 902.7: 13.8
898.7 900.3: 13.1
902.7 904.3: 12.6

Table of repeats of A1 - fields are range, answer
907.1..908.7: 11.7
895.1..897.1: 12.6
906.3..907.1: 12.3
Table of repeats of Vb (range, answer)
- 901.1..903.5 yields 10.9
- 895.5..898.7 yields 12.4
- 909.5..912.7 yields 11.6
